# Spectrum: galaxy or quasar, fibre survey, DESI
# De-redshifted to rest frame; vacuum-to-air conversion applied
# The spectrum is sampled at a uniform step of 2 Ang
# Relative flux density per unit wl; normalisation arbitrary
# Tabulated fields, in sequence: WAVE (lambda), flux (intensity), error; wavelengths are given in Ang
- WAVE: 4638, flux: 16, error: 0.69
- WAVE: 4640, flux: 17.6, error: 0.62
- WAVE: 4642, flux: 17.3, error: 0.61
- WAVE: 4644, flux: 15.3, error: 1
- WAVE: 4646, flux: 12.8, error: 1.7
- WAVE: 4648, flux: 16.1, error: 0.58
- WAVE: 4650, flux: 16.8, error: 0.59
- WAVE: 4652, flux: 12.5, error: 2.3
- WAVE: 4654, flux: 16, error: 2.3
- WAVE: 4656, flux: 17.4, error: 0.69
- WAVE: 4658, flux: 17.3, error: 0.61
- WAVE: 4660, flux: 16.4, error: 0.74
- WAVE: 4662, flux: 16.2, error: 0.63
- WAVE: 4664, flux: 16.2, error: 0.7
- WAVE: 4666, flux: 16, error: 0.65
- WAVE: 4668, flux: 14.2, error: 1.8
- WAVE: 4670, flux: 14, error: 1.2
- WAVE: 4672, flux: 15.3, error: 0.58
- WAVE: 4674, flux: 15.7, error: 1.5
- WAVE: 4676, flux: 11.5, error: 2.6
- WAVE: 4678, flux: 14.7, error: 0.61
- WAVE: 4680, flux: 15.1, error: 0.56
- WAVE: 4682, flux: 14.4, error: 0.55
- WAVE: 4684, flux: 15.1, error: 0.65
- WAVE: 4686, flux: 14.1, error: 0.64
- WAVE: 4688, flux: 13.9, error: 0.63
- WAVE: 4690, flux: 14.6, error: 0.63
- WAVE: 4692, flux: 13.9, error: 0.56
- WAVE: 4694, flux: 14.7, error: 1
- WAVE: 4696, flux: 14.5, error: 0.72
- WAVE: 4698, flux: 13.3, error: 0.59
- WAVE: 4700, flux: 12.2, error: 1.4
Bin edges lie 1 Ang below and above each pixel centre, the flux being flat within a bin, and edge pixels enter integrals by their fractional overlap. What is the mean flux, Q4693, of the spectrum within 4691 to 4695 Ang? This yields 14.3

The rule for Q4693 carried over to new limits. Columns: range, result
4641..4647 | 15.1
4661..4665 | 16.2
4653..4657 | 16.7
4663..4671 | 15.1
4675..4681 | 13.8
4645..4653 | 14.6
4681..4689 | 14.4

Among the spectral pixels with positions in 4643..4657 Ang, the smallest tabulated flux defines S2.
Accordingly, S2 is 12.5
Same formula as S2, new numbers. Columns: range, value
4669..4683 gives 11.5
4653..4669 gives 14.2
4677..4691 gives 13.9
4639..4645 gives 15.3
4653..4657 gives 16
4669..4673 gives 14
